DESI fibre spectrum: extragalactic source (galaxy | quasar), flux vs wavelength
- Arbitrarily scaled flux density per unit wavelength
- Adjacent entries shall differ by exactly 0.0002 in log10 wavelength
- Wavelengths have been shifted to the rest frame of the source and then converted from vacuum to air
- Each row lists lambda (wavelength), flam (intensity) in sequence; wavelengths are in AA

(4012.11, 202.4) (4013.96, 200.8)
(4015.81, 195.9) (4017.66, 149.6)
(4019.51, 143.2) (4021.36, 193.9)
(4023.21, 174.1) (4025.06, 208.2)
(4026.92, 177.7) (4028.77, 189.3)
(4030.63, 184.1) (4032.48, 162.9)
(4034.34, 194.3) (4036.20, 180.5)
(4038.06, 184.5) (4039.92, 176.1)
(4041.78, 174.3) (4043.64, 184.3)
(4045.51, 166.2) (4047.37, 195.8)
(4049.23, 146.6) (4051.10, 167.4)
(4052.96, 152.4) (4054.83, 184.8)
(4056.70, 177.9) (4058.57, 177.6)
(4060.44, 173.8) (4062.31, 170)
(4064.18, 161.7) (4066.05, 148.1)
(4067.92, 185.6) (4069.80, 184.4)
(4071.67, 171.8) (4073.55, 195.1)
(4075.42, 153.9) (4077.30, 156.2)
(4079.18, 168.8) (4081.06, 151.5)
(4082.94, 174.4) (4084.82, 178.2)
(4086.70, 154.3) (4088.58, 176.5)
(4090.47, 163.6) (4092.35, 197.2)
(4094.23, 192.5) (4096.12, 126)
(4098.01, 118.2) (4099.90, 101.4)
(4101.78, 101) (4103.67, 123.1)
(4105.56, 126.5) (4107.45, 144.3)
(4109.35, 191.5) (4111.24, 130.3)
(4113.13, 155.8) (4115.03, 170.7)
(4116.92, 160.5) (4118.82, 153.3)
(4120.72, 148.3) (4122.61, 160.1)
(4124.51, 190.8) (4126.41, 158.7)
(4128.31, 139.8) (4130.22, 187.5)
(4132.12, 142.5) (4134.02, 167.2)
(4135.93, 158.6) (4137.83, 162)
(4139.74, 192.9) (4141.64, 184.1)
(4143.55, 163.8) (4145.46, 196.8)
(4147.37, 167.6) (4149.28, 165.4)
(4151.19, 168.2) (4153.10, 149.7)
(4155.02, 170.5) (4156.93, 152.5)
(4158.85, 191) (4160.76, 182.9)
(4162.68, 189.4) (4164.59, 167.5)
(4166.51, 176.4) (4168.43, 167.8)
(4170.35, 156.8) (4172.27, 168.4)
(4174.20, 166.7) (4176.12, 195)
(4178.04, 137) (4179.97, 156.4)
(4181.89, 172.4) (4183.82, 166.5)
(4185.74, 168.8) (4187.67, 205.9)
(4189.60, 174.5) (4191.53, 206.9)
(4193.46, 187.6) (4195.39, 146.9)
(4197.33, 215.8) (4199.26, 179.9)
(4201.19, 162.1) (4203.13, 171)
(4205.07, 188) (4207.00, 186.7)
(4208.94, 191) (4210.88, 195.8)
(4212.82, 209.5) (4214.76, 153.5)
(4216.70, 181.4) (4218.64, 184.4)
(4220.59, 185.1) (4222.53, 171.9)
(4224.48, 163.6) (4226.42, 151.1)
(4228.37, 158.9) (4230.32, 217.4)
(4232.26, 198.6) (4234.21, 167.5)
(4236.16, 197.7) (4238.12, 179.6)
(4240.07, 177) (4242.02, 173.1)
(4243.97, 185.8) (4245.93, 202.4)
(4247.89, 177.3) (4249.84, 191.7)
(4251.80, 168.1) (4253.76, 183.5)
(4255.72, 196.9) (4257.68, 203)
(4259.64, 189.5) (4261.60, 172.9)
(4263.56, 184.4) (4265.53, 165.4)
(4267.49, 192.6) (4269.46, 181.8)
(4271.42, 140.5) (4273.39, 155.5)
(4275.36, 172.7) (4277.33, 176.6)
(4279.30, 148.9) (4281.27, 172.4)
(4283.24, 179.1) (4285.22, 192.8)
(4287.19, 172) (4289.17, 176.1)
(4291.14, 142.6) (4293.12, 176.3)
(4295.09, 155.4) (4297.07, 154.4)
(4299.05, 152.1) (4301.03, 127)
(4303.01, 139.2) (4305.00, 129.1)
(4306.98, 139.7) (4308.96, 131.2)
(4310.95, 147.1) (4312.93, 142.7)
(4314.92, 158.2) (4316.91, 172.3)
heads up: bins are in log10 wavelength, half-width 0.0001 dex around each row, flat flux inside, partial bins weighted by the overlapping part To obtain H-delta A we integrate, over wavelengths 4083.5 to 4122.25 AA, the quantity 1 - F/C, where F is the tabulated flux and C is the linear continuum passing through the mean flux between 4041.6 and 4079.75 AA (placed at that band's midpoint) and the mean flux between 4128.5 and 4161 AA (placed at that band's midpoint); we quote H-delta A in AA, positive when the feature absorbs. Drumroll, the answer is 4.43 AA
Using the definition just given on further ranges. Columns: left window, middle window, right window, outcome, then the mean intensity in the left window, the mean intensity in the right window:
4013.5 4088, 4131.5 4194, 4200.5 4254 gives 2.3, 174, 181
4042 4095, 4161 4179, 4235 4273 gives 0.7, 172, 182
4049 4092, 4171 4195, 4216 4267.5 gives 0.4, 169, 182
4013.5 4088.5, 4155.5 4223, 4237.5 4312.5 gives -2.8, 174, 168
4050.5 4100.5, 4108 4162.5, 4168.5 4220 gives 1.6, 166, 178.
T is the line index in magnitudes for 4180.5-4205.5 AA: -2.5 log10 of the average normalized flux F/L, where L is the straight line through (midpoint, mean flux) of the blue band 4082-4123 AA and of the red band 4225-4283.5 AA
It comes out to -0.07 mag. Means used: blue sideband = 152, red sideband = 179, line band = 180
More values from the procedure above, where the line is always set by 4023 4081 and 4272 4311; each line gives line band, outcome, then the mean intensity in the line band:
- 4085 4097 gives 0.02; 169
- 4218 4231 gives -0.08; 175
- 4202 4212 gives -0.14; 186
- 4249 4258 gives -0.17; 187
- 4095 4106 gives 0.42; 117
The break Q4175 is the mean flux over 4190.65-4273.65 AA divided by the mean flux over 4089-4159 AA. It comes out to 1.14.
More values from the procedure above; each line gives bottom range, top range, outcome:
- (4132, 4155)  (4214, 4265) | 1.07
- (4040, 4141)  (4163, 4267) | 1.11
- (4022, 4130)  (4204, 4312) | 1.04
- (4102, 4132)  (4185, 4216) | 1.19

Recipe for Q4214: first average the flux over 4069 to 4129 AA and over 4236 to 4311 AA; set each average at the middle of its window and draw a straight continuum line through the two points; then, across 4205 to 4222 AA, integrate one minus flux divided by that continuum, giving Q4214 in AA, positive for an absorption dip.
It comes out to -2.1 AA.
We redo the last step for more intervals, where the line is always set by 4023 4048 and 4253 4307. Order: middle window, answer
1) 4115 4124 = 0.9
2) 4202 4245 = -2.6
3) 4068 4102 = 3.5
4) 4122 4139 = 1.3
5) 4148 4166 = 0.4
